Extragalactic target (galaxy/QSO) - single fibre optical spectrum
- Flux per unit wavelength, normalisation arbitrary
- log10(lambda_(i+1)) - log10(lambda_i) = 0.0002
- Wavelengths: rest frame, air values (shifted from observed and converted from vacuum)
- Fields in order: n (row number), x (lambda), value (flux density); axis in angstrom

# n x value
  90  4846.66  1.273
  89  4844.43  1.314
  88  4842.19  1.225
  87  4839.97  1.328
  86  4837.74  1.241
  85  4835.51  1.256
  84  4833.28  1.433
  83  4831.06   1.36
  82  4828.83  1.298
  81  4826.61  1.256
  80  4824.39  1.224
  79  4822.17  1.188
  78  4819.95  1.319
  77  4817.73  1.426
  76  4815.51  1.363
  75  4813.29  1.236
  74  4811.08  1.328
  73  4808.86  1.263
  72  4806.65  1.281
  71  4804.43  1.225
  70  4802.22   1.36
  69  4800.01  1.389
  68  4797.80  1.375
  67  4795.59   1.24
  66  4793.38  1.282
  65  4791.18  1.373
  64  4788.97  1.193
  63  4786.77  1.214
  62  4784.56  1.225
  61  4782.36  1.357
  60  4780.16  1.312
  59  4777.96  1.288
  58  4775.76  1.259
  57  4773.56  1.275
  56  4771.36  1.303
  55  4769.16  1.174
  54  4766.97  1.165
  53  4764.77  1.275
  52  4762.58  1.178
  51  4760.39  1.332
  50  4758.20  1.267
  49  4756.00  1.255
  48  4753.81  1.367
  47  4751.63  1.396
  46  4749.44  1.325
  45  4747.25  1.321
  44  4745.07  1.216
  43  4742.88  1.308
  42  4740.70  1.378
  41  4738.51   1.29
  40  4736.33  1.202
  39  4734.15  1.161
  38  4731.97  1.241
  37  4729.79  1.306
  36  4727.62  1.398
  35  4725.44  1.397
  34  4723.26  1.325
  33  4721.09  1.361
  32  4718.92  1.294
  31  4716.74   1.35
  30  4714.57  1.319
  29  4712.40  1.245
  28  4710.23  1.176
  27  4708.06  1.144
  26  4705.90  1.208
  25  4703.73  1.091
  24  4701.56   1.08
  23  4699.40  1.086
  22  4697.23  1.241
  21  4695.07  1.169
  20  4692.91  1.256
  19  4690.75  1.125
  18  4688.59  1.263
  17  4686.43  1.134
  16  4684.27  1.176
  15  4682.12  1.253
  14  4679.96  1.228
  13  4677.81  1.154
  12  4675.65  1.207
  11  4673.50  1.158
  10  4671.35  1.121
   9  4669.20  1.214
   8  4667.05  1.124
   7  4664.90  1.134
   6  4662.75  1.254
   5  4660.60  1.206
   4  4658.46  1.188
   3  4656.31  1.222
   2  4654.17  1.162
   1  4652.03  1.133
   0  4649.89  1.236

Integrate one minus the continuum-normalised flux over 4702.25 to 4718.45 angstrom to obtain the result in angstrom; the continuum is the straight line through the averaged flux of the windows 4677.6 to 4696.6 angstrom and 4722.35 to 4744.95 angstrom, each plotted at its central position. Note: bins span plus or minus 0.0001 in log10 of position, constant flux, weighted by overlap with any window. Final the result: 0.38 angstrom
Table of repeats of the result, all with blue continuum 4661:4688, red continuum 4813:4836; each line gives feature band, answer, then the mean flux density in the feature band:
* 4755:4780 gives 0.13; 1.25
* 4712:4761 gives -2.90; 1.31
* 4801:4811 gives 0.04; 1.29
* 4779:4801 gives -0.27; 1.3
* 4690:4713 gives 0.77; 1.16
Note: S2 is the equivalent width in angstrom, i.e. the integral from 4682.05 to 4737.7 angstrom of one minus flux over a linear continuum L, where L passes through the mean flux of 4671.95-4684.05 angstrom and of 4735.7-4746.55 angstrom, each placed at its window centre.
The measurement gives 0.43 angstrom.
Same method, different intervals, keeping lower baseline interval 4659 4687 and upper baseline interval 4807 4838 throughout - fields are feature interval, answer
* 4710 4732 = -1.8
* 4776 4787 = -0.1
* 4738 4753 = -1.0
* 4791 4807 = -0.4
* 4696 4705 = 0.6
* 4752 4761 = -0.5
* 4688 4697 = 0.0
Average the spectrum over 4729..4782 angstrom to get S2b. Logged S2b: 1.28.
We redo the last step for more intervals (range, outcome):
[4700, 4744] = 1.26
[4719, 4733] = 1.34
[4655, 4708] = 1.18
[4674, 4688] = 1.19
